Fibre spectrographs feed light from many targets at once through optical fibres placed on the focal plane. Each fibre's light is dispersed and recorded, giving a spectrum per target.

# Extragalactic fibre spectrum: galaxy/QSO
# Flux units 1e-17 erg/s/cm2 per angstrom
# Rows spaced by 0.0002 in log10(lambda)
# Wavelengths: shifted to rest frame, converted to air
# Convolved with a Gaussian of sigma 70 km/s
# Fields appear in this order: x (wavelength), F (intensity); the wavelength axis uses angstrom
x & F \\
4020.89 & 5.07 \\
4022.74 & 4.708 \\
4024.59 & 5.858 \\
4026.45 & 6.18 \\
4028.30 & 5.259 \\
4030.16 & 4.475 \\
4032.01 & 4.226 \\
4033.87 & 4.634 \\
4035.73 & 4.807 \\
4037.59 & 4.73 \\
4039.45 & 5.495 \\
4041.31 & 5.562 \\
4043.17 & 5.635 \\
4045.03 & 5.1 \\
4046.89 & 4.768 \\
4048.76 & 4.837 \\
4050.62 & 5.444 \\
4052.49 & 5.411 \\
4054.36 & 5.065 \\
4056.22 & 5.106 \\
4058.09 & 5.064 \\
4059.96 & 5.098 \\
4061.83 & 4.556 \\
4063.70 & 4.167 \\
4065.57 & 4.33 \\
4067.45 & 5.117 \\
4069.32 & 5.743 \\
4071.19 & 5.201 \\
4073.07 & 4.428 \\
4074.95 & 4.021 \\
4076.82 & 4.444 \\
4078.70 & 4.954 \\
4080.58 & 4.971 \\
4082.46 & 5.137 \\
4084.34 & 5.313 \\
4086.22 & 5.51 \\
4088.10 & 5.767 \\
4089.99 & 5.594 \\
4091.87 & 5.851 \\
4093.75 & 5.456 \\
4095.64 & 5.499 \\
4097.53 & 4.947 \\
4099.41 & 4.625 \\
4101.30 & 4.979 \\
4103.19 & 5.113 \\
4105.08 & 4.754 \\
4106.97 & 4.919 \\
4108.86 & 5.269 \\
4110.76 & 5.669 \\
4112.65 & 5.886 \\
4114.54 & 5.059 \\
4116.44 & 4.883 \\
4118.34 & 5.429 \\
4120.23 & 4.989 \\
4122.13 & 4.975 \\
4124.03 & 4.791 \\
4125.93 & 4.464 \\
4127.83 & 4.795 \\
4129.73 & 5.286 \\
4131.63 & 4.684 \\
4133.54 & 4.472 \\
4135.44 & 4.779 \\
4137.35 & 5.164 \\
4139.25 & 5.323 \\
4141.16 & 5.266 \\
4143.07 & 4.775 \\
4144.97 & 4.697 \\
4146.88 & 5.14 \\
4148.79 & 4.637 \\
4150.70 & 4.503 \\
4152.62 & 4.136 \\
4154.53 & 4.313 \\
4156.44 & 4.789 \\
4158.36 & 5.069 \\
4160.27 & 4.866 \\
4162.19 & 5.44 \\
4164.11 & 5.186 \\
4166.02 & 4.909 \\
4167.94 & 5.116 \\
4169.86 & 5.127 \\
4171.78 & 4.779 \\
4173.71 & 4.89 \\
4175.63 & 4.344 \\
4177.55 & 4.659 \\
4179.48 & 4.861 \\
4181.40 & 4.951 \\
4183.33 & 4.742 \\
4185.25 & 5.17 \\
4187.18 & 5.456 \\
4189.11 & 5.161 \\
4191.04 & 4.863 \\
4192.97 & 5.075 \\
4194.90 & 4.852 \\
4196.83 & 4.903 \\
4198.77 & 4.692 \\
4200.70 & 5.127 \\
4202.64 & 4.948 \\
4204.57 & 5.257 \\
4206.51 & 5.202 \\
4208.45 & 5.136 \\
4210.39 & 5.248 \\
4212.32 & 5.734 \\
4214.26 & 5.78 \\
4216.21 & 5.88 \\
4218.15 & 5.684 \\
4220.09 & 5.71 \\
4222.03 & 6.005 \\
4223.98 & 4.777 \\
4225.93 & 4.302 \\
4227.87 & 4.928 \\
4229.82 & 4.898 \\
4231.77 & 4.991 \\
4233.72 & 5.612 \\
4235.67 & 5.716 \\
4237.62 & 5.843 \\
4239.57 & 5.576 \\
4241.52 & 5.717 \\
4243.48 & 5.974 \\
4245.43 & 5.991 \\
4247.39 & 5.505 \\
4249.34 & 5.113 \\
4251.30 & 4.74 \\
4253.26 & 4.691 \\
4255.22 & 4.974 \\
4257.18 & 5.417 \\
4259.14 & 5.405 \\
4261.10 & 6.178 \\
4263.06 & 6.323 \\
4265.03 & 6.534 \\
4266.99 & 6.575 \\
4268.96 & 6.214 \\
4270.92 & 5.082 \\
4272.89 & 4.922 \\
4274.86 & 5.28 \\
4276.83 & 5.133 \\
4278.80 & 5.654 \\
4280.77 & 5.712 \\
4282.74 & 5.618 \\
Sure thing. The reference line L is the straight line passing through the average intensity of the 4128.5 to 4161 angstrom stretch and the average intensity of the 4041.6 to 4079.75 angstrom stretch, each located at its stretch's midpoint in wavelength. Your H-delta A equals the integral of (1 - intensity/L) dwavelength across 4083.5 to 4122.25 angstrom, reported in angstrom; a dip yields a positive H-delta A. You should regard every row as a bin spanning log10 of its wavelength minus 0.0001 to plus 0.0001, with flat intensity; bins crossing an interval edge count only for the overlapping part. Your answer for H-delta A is -3.1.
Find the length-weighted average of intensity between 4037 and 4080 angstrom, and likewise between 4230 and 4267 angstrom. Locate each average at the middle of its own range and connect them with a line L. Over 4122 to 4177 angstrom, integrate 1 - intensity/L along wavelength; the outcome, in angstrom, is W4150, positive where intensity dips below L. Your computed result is 4.3 angstrom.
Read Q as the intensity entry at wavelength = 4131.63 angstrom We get 4.684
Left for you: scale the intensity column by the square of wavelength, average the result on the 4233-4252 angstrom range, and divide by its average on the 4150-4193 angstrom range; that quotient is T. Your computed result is 1.2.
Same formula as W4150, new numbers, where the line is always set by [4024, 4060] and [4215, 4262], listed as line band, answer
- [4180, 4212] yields 1.69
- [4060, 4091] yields 1.31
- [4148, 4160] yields 1.58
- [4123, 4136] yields 1.23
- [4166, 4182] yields 1.42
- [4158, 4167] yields 0.34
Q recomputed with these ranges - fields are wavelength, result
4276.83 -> 5.133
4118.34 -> 5.429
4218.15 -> 5.684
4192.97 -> 5.075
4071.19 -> 5.201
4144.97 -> 4.697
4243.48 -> 5.974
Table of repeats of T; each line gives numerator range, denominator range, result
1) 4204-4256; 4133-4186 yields 1.14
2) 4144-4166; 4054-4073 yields 1.02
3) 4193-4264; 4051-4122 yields 1.13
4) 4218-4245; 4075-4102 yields 1.12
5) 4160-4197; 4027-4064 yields 1.06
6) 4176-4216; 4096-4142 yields 1.05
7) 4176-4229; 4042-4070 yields 1.10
